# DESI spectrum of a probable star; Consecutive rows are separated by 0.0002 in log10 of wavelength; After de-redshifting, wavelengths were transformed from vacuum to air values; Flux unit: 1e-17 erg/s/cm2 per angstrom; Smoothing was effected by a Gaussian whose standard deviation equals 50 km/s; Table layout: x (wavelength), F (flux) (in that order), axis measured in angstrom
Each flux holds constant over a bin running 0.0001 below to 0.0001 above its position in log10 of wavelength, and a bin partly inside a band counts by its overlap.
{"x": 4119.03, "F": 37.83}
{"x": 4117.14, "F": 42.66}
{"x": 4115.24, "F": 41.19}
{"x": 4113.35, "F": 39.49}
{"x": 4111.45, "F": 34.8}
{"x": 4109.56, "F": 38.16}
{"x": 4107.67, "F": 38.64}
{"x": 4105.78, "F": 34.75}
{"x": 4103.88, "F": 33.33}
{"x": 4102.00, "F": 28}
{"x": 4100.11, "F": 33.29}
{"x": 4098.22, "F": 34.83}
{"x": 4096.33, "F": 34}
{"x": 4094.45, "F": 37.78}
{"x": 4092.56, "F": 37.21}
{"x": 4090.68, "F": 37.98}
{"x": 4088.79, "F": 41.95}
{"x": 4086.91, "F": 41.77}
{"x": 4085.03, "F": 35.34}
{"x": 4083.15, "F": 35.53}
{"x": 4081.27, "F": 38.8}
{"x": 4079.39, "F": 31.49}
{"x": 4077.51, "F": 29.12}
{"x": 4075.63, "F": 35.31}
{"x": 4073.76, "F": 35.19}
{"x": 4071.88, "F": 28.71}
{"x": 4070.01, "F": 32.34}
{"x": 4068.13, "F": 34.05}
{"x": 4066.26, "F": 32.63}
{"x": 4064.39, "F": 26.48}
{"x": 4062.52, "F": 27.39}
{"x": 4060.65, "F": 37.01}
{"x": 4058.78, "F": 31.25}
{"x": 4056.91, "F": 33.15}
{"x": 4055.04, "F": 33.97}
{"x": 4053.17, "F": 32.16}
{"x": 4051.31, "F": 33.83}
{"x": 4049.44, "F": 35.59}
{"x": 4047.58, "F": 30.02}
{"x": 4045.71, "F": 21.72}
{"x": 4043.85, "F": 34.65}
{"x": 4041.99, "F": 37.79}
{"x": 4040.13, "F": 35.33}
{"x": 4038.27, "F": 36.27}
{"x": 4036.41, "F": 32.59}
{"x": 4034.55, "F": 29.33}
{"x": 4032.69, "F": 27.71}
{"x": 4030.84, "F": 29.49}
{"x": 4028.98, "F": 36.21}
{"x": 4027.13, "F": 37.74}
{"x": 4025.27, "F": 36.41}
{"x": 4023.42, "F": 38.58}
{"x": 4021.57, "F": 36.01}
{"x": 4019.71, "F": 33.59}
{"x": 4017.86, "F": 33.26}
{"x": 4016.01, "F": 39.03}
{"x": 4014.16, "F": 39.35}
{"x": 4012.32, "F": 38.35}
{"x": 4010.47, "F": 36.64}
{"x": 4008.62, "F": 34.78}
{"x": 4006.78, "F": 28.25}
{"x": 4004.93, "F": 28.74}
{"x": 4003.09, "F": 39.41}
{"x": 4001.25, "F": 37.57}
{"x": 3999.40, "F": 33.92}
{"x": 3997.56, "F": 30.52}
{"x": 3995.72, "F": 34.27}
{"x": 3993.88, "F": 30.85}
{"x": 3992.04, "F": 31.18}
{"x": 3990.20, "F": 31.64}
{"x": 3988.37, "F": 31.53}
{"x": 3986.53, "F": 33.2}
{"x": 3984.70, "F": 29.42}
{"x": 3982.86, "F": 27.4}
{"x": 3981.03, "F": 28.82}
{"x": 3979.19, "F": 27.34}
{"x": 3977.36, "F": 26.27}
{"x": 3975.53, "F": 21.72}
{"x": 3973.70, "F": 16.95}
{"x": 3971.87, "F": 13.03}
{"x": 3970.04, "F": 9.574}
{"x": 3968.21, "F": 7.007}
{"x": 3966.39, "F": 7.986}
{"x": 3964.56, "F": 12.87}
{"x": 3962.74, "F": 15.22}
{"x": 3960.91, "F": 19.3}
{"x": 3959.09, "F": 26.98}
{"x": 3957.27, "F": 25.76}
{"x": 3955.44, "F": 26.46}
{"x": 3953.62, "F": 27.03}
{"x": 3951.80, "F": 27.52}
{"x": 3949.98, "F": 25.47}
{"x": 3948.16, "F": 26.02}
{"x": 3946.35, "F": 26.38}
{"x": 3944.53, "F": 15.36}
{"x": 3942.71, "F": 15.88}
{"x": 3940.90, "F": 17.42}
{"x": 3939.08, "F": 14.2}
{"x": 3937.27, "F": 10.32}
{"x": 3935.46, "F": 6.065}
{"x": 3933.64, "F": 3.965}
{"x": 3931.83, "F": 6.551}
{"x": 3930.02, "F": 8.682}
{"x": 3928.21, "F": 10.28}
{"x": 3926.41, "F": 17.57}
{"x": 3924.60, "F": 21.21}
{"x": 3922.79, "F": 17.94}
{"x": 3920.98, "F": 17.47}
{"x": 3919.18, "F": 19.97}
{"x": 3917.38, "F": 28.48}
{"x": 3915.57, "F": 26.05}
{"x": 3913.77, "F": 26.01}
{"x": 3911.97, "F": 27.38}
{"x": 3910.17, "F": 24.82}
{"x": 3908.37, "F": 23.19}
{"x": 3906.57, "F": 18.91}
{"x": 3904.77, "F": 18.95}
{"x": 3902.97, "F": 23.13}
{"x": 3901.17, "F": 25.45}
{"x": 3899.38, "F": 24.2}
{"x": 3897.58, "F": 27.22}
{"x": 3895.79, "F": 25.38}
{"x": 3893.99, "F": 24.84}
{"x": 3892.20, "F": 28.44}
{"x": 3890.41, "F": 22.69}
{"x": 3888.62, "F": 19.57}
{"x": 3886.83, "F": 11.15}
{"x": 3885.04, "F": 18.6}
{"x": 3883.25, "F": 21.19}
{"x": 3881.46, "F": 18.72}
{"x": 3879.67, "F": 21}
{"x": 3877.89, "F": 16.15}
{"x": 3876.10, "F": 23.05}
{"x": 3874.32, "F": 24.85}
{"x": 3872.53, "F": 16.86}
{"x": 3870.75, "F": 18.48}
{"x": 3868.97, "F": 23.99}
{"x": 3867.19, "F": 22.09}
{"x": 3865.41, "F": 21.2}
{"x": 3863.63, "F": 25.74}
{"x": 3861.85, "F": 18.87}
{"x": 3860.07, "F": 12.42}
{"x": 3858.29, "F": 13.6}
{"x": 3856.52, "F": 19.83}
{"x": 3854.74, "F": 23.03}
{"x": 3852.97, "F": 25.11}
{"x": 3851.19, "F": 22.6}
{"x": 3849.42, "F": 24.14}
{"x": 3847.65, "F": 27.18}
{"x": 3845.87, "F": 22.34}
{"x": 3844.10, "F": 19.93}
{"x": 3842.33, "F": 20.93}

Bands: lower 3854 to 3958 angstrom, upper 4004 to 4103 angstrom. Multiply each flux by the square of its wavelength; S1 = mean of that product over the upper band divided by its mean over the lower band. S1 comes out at 1.81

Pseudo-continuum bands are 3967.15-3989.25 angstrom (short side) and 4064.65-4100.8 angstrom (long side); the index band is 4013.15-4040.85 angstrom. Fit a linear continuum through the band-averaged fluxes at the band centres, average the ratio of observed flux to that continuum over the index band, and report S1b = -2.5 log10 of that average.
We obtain -0.223 mag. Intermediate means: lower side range 22.6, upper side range 35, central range 34.7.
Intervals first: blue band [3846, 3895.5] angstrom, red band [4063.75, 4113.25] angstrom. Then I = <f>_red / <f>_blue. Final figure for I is 1.66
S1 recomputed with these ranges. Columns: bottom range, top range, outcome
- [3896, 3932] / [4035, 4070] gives 1.66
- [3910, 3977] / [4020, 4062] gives 1.94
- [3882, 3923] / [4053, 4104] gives 1.63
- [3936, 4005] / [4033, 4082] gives 1.42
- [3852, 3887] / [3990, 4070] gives 1.82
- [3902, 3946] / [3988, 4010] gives 1.94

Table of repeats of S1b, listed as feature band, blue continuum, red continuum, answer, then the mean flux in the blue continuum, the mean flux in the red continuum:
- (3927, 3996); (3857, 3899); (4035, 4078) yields 0.29 mag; 20.7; 32.5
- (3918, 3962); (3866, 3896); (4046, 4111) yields 0.35 mag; 20.9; 34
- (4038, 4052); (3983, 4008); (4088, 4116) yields 0.04 mag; 32.2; 36.3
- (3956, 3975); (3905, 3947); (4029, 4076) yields 0.36 mag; 17.5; 32.2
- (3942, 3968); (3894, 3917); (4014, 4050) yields 0.31 mag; 24.3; 33.9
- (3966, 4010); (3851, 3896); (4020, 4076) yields 0.07 mag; 20.6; 32.9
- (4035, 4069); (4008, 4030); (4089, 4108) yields 0.11 mag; 36.6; 35.1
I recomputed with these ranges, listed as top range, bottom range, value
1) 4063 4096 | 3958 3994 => 1.56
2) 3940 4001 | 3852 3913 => 1.11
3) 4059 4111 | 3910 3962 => 1.77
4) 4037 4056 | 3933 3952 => 1.95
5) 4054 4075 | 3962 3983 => 1.83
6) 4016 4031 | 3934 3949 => 2.24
